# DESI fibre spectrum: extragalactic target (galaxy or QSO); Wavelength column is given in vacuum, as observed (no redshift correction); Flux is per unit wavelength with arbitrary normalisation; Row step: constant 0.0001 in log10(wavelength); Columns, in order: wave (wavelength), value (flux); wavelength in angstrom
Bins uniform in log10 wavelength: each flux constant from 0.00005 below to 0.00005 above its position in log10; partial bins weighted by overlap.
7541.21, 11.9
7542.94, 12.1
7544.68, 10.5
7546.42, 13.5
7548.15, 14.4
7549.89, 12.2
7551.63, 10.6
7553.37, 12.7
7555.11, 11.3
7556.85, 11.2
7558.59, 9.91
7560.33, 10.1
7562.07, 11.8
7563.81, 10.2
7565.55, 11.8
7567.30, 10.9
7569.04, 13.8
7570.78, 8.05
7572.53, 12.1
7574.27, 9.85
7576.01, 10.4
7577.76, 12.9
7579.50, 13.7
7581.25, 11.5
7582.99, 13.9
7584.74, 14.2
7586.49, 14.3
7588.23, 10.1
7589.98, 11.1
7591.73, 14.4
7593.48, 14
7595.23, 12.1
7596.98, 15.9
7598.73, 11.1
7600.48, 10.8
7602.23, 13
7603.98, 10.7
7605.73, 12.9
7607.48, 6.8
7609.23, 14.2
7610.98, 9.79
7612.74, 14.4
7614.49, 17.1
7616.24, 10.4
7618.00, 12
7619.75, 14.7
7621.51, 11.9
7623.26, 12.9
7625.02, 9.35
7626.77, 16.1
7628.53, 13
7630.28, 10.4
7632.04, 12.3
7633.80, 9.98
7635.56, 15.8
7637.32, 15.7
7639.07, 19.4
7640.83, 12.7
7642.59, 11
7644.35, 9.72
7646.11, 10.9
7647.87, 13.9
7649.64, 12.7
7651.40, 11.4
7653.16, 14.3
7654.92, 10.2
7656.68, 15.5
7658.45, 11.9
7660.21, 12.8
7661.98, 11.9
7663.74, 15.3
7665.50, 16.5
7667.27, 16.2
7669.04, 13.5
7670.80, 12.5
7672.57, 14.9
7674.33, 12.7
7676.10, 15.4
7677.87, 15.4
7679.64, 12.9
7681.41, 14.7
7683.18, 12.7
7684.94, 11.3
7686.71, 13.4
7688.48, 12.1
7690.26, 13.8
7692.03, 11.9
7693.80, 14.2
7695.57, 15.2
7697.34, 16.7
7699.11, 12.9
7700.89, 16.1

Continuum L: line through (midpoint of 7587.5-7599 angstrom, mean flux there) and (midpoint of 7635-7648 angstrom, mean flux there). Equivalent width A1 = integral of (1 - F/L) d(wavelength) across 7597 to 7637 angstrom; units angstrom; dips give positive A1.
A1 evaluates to 2.40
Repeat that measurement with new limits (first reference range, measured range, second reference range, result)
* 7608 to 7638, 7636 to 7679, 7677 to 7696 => -1.6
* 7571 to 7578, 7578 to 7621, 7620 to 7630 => -3.3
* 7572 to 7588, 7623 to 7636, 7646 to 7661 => 0.3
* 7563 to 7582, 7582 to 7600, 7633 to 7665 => -1.9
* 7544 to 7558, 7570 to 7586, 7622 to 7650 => 0.5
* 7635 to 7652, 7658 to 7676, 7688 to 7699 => -0.4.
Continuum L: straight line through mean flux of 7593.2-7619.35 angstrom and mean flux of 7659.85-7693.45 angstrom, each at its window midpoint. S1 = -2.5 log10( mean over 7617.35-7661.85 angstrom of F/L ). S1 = 0.01 mag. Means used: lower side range 12.4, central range 12.8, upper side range 13.7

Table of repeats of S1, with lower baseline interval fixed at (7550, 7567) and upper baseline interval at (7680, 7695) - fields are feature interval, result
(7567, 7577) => 0.04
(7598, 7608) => 0.07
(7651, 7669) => -0.08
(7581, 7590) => -0.11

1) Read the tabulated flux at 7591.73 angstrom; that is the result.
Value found 14.4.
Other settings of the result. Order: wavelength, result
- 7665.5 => 16.5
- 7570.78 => 8.05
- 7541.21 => 11.9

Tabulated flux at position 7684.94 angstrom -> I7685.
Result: 11.3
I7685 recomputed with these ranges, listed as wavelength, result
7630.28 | 10.4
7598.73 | 11.1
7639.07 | 19.4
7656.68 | 15.5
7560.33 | 10.1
